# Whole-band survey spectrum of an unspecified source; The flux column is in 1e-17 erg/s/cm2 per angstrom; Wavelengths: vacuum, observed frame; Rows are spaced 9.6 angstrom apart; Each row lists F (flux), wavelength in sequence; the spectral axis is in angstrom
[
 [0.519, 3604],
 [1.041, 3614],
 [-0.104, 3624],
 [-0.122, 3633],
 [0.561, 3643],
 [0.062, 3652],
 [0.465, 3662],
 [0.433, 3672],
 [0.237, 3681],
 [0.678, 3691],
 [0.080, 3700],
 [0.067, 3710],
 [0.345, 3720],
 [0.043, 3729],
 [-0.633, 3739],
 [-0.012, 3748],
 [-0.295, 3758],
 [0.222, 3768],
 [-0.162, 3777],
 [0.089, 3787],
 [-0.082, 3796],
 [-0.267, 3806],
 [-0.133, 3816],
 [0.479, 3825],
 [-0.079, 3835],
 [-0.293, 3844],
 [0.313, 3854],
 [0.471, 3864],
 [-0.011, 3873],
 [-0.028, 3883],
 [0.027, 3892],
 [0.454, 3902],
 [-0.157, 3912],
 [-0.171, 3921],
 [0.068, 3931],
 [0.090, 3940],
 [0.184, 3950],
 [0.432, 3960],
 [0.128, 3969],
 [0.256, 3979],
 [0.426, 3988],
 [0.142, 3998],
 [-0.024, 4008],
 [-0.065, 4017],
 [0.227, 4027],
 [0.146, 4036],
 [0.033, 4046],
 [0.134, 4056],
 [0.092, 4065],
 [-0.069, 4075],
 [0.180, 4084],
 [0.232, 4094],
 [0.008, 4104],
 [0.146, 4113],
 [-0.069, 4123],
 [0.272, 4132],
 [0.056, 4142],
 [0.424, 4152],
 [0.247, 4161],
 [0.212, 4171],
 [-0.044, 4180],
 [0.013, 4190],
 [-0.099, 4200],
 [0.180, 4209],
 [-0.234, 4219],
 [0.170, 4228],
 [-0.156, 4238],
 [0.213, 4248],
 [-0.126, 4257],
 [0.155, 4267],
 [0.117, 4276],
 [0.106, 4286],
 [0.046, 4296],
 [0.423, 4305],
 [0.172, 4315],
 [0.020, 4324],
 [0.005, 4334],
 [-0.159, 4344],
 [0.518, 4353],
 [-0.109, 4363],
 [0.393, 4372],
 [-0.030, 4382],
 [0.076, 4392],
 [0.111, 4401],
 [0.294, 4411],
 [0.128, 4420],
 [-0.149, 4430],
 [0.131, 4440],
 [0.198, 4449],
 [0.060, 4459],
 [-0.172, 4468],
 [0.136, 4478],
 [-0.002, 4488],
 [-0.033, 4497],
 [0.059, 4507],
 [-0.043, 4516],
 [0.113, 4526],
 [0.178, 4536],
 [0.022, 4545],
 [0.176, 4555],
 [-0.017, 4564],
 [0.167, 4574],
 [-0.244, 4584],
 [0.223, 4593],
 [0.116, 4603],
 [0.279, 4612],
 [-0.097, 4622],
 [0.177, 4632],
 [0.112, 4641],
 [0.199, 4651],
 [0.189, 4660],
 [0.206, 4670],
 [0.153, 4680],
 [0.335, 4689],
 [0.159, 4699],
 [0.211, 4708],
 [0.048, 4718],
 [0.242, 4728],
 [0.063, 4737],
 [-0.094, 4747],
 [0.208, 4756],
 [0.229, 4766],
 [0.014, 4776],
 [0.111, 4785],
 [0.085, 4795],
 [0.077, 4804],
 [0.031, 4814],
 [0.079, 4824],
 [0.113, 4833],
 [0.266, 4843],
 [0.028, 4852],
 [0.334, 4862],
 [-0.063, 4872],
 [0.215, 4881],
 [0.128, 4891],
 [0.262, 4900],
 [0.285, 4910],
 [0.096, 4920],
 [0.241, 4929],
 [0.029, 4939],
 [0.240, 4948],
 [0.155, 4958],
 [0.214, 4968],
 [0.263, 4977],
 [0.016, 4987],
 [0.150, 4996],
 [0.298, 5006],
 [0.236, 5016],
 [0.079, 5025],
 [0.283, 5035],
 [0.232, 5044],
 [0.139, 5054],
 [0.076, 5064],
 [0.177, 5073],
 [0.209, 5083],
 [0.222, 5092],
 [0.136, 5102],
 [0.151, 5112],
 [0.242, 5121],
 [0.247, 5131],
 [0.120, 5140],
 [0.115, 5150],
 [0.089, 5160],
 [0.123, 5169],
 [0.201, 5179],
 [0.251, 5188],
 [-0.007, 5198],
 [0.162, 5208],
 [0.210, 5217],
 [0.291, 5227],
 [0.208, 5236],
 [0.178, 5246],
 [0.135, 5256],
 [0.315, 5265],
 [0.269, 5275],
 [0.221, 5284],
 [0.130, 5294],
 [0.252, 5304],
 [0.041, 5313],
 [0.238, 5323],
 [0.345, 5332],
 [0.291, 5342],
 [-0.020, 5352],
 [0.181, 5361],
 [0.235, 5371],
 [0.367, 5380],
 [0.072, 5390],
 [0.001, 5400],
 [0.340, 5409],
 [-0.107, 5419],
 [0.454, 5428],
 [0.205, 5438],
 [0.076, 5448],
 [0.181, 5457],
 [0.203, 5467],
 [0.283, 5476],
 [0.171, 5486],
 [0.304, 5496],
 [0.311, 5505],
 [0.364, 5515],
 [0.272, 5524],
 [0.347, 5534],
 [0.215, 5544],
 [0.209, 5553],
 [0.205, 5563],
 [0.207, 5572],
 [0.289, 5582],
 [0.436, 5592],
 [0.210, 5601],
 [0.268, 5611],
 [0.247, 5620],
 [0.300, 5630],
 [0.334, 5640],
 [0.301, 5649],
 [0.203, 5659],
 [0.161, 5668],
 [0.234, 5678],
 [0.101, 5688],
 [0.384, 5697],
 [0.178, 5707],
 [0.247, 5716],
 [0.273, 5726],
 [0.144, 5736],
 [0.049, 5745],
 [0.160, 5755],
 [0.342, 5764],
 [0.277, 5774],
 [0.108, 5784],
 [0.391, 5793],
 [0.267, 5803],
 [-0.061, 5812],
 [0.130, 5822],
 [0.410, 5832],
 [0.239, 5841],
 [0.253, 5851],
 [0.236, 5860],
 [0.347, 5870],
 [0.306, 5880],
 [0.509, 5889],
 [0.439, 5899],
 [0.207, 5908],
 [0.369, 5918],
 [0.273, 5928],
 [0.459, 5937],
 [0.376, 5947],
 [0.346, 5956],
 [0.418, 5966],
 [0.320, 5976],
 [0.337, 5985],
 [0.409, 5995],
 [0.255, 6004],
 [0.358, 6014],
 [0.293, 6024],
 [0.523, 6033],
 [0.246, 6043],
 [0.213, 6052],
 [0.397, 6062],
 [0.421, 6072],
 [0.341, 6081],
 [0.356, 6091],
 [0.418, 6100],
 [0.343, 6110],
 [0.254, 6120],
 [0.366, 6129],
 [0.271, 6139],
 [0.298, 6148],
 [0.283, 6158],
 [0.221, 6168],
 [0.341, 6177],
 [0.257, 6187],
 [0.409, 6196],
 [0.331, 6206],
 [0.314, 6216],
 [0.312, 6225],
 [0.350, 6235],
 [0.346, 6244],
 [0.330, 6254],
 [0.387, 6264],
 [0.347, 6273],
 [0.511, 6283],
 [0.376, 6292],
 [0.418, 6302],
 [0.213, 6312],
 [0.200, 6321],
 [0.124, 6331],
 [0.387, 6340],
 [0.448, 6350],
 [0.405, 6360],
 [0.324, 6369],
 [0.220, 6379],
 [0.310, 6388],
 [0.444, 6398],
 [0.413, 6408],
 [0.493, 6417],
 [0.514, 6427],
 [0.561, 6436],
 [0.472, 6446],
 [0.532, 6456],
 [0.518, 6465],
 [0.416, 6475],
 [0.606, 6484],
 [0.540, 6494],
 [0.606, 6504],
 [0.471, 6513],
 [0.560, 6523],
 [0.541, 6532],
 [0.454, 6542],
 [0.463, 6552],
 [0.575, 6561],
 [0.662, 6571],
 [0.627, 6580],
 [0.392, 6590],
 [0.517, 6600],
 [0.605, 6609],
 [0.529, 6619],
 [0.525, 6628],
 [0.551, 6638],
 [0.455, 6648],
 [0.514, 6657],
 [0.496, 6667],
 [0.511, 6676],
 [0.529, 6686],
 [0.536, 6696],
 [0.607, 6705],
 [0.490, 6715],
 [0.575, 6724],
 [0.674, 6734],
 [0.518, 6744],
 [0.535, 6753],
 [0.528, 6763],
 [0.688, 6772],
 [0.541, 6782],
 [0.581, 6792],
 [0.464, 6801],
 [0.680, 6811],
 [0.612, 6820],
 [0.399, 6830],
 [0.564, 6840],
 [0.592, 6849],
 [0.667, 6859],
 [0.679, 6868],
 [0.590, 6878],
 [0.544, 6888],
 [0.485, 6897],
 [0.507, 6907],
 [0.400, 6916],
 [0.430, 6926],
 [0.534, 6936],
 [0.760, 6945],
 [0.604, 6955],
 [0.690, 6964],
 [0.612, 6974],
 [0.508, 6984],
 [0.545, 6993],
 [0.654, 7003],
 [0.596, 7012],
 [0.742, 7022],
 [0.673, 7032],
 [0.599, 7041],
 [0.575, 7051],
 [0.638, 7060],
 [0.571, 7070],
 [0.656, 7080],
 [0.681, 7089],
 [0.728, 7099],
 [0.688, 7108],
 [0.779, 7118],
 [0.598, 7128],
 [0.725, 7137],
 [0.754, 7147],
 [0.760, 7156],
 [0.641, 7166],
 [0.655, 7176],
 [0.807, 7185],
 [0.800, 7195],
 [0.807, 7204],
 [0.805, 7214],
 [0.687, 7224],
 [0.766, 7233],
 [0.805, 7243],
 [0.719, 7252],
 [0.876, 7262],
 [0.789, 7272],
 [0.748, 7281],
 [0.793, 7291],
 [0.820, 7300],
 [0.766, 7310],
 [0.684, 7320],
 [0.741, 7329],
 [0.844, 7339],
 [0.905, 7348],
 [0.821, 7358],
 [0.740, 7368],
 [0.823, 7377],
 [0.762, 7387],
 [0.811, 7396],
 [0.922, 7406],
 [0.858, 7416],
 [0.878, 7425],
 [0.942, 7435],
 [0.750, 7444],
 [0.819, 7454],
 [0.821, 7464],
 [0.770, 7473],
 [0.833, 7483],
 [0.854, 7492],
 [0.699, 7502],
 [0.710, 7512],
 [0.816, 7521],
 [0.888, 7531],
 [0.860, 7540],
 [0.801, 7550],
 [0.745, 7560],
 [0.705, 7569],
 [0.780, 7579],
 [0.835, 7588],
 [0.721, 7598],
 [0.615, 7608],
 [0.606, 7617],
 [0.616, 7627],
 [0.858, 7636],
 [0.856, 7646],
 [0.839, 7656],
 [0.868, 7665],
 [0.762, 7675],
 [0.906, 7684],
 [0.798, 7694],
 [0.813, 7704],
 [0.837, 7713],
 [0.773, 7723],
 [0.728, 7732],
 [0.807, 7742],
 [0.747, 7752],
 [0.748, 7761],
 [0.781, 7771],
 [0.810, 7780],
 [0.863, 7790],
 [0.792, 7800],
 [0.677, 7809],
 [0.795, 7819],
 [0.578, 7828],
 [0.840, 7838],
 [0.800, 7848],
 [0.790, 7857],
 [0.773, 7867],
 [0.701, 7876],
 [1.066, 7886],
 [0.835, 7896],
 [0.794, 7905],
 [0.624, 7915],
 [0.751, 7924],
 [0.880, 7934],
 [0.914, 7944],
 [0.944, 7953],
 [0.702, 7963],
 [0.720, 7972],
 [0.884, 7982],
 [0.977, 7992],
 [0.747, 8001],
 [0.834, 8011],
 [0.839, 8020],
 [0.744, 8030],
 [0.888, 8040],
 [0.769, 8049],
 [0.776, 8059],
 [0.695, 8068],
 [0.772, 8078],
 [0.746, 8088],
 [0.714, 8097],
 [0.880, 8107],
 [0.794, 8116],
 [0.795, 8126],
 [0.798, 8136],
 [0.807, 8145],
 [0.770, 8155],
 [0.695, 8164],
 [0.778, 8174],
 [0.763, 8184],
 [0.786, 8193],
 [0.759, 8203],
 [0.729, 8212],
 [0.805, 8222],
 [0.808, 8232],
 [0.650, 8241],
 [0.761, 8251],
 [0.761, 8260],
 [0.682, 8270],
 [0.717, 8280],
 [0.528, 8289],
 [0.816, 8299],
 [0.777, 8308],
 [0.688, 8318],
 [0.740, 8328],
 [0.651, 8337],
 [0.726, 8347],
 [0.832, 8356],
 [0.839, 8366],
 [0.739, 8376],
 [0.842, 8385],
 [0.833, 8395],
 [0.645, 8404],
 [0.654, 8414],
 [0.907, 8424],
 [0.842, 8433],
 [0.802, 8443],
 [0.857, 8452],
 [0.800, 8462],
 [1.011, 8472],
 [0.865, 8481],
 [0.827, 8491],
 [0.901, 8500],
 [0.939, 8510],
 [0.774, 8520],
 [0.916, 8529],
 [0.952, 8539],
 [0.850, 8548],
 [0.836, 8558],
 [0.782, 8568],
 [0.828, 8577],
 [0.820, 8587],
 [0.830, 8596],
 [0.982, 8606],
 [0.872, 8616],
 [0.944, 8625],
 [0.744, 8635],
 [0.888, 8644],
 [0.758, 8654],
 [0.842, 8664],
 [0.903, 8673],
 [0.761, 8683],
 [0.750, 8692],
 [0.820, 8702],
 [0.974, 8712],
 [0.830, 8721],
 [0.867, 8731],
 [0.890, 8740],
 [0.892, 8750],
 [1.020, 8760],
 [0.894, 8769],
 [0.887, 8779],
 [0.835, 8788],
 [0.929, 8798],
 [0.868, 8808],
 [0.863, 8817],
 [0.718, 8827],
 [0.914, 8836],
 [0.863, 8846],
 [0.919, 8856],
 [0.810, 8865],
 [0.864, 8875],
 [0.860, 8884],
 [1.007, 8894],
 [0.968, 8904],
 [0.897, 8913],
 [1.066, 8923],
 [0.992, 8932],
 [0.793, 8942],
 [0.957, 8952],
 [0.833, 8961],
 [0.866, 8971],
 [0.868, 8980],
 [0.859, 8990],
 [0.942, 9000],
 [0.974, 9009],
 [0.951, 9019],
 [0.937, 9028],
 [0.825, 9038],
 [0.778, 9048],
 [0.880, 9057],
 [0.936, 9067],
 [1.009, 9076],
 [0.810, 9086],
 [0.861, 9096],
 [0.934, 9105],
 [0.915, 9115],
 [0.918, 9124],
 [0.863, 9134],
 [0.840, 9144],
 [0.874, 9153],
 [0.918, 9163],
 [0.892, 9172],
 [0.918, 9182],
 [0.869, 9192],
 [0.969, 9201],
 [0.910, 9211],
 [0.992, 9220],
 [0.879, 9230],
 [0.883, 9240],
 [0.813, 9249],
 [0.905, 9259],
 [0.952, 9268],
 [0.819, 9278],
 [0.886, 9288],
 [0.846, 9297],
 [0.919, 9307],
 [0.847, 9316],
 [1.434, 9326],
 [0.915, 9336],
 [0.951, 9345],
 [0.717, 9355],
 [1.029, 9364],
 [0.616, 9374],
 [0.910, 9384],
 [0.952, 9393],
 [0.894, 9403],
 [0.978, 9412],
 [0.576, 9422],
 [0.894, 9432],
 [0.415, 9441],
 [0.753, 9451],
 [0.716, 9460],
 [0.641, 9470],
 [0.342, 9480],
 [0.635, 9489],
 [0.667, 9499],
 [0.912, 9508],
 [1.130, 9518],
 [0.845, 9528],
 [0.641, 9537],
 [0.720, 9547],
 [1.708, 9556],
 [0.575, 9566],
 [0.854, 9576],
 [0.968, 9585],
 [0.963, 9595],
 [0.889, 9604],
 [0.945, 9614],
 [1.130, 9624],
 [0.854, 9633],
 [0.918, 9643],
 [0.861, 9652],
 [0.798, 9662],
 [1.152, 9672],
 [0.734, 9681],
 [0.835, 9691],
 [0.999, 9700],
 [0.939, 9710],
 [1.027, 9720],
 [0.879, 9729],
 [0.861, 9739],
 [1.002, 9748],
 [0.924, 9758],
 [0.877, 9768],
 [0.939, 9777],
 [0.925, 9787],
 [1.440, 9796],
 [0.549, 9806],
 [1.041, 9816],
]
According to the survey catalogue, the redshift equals 0.61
